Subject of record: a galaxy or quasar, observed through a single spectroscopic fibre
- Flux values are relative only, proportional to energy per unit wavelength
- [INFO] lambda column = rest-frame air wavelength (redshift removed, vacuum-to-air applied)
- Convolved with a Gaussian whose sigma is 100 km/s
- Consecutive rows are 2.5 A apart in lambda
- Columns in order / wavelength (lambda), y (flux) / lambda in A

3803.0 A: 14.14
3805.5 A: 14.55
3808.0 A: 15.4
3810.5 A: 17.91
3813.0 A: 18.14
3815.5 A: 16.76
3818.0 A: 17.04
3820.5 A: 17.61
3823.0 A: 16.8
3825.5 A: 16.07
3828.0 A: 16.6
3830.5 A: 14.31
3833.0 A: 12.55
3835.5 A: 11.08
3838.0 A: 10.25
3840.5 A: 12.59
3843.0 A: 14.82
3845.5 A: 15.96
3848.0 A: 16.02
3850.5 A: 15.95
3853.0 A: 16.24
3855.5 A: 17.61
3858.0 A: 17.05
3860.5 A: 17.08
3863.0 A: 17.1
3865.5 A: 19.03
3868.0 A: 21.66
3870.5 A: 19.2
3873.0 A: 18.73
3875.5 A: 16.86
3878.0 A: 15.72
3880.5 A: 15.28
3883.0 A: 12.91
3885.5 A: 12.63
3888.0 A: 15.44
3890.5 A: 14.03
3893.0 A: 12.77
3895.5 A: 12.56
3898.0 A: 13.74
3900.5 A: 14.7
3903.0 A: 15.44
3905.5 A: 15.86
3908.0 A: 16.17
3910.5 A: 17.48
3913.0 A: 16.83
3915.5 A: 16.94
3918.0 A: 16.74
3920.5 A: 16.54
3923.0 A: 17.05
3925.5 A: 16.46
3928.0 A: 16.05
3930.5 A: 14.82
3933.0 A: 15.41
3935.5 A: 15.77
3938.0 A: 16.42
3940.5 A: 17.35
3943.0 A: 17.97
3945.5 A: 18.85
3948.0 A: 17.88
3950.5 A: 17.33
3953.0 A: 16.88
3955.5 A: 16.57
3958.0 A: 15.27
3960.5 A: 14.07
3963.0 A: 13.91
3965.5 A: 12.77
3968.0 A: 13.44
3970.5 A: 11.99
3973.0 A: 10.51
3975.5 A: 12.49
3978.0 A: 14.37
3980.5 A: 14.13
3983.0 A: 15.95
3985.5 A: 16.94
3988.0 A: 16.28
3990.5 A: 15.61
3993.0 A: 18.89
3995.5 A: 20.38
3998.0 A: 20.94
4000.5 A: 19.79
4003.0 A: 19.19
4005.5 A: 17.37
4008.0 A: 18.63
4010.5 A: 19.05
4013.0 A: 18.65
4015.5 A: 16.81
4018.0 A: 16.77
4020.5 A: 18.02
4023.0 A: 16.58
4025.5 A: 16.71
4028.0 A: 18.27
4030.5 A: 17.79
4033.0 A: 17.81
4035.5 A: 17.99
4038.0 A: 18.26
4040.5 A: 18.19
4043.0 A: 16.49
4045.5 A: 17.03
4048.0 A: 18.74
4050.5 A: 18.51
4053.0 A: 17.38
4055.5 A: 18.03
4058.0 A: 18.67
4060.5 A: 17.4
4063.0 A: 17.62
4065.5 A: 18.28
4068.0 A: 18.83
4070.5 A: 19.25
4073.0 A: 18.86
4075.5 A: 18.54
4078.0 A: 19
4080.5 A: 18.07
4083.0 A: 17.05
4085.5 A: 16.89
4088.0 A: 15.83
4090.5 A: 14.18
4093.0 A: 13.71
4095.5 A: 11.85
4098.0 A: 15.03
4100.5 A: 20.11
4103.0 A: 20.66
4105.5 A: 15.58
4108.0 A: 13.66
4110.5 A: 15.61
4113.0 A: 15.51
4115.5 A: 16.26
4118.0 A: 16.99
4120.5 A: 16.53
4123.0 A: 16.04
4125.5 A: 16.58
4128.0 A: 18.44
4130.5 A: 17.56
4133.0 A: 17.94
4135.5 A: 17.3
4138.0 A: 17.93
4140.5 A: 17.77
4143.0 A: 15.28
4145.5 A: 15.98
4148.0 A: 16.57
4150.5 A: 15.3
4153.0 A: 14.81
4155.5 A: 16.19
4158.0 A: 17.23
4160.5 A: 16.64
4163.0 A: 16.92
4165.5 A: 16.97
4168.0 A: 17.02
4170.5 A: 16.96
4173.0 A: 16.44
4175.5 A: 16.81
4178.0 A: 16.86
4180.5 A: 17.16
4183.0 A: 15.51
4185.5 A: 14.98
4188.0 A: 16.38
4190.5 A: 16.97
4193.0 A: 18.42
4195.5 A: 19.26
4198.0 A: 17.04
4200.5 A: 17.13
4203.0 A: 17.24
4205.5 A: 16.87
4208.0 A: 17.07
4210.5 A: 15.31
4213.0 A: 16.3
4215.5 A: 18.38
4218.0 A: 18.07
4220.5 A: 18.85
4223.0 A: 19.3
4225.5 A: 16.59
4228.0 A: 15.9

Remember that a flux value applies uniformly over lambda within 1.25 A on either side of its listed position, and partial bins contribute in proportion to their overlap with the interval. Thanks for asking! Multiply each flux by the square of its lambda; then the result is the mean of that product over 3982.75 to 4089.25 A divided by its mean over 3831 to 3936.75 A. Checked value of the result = 1.2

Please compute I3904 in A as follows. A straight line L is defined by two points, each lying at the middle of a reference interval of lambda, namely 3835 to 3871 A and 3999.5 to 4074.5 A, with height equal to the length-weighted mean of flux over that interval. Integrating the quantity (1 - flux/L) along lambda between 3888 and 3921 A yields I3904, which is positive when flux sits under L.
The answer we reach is 2.6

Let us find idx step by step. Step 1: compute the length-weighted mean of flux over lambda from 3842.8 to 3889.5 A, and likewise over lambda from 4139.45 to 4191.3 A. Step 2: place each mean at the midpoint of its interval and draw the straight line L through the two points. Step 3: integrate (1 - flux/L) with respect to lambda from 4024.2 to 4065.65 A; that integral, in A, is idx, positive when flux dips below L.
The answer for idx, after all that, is -3.3 A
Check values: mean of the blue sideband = 16.6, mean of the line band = 17.8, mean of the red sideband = 16.4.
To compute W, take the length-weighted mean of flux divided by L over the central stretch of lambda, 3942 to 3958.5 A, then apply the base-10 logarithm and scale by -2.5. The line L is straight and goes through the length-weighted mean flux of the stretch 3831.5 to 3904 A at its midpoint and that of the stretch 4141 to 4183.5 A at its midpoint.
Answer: -0.11 mag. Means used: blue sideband 15.3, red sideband 16.4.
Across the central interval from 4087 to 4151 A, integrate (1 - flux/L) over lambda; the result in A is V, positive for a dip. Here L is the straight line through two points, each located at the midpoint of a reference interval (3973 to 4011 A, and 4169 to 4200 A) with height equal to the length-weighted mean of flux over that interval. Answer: 2.39 A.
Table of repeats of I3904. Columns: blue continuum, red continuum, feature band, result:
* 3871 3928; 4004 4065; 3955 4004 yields 3.7 A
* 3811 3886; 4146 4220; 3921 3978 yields 3.0 A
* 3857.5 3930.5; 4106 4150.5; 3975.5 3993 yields 0.8 A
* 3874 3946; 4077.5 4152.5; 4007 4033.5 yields -2.7 A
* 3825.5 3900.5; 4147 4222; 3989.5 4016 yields -4.5 A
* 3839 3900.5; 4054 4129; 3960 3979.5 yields 4.1 A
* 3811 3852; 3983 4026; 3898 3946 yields 0.9 A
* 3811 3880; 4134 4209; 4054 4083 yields -3.0 A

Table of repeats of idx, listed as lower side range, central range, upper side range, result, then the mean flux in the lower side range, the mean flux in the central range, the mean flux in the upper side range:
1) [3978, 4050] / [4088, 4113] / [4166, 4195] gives 2.3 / 17.7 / 15.6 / 16.8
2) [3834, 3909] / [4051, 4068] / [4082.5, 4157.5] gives -2.0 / 15.5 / 18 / 16.3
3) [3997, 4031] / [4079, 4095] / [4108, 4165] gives 1.3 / 18.2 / 15.8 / 16.5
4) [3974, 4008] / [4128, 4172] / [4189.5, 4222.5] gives 1.6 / 17.1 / 16.8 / 17.5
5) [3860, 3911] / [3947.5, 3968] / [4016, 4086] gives 1.7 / 15.9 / 15.4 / 17.9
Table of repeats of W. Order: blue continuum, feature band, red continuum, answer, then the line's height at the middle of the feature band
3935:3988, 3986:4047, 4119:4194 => -0.15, 15.7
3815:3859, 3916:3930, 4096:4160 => -0.06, 15.7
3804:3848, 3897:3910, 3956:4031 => 0.03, 15.8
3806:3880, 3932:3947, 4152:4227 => -0.04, 16.5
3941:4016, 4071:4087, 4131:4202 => -0.09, 16.6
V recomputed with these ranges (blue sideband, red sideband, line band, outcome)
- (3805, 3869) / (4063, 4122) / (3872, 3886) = 0.6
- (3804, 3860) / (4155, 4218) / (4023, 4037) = -1.1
